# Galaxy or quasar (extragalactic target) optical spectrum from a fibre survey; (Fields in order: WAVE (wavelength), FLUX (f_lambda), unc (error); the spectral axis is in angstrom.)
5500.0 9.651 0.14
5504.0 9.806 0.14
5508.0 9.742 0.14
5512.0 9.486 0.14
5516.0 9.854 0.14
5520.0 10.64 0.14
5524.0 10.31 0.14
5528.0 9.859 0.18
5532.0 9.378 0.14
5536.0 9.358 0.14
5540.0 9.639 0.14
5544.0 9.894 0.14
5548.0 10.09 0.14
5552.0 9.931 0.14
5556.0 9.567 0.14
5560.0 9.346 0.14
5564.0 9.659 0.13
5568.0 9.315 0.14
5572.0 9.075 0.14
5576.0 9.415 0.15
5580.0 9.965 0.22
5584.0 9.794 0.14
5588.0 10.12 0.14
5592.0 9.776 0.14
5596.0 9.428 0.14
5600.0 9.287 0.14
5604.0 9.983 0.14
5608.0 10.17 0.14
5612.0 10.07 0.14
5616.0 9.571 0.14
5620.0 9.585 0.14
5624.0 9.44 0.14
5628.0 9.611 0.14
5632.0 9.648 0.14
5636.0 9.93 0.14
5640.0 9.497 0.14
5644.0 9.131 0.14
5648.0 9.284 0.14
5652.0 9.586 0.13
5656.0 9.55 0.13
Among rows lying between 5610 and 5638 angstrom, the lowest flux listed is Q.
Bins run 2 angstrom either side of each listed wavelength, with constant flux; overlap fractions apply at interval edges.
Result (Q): 9.44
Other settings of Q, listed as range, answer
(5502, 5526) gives 9.486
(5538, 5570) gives 9.315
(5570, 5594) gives 9.075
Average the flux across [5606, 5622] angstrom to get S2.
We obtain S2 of 9.85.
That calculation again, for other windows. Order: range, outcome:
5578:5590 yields 9.96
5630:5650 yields 9.5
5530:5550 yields 9.67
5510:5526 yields 10.1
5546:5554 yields 10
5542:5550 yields 9.99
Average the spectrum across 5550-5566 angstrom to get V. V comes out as 9.63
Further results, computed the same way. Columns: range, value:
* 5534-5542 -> 9.5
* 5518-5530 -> 10.3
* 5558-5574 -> 9.35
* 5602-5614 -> 10.1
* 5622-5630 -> 9.53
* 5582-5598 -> 9.78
